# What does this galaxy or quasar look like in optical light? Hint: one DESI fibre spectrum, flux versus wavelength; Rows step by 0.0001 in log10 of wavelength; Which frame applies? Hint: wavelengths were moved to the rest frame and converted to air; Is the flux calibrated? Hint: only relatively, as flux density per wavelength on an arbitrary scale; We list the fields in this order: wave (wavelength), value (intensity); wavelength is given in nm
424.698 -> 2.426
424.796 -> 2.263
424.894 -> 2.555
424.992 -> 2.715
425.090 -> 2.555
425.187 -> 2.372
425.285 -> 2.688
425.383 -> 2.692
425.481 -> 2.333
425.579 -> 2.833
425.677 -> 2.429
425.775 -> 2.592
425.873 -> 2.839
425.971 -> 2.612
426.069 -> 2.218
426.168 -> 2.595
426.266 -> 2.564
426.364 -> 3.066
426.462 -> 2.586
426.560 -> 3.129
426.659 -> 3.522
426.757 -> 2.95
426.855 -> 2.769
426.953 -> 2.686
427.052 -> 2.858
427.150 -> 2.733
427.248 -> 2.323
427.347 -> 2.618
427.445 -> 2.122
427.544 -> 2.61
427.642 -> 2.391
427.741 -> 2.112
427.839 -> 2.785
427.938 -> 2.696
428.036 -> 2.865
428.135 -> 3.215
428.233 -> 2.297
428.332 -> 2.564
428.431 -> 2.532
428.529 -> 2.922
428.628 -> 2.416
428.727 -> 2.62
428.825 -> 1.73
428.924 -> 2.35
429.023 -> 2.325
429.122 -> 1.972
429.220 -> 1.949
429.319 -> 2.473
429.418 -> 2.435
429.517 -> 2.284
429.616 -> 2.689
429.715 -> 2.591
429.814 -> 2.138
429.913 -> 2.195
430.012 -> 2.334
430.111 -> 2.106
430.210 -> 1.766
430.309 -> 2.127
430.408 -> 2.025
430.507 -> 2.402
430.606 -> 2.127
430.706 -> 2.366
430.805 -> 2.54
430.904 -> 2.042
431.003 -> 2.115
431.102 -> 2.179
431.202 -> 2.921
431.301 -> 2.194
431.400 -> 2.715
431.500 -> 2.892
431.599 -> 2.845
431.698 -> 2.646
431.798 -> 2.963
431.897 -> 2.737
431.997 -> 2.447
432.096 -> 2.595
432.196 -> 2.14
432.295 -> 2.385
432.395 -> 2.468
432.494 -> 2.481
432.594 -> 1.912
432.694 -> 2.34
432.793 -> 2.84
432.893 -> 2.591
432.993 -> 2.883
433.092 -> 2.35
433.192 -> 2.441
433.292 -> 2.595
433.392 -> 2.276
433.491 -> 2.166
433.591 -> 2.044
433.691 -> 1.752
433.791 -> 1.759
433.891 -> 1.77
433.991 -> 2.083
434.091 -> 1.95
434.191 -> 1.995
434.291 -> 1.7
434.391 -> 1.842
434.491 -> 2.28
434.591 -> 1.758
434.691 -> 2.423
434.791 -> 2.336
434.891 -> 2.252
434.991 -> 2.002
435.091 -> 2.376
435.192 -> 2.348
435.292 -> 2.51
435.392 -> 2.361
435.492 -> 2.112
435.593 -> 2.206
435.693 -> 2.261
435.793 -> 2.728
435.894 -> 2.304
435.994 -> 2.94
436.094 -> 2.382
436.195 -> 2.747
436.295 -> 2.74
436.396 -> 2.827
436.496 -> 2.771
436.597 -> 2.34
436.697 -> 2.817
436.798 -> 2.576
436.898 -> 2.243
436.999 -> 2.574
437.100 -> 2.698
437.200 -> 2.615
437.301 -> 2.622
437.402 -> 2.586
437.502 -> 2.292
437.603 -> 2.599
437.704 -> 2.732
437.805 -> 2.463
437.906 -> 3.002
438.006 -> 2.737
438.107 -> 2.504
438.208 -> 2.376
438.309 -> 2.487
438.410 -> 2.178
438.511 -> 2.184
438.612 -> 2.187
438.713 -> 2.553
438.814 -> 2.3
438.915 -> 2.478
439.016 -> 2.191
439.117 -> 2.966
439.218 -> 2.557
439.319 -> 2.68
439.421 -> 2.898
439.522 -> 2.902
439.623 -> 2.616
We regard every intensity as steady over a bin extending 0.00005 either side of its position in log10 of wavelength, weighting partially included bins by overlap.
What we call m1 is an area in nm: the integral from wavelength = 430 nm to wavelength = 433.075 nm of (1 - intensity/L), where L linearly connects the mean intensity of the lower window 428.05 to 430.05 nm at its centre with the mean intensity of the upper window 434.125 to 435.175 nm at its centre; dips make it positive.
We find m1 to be -0.21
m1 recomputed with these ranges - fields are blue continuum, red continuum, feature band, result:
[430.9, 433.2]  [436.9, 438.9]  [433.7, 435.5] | 0.30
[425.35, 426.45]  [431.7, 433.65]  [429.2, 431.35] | 0.20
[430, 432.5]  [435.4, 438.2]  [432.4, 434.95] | 0.29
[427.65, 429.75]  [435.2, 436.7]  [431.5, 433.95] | 0.09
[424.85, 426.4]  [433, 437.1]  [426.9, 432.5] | 0.08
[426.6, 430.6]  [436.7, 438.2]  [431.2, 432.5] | -0.05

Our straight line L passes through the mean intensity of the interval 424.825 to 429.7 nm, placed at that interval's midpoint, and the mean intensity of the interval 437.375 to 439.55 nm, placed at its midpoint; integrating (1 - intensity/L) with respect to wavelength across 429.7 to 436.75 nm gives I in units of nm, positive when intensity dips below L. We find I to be 0.57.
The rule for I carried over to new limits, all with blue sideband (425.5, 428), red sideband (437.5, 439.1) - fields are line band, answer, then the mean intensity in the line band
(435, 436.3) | 0.04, 2.44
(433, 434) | 0.15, 2.16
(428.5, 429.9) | 0.15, 2.34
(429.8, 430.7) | 0.16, 2.15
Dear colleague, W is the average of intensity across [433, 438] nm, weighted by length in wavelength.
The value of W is 2.37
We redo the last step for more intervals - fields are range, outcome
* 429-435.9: 2.3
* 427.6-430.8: 2.37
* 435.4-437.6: 2.54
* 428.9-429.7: 2.32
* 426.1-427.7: 2.71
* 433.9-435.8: 2.16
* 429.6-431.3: 2.26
